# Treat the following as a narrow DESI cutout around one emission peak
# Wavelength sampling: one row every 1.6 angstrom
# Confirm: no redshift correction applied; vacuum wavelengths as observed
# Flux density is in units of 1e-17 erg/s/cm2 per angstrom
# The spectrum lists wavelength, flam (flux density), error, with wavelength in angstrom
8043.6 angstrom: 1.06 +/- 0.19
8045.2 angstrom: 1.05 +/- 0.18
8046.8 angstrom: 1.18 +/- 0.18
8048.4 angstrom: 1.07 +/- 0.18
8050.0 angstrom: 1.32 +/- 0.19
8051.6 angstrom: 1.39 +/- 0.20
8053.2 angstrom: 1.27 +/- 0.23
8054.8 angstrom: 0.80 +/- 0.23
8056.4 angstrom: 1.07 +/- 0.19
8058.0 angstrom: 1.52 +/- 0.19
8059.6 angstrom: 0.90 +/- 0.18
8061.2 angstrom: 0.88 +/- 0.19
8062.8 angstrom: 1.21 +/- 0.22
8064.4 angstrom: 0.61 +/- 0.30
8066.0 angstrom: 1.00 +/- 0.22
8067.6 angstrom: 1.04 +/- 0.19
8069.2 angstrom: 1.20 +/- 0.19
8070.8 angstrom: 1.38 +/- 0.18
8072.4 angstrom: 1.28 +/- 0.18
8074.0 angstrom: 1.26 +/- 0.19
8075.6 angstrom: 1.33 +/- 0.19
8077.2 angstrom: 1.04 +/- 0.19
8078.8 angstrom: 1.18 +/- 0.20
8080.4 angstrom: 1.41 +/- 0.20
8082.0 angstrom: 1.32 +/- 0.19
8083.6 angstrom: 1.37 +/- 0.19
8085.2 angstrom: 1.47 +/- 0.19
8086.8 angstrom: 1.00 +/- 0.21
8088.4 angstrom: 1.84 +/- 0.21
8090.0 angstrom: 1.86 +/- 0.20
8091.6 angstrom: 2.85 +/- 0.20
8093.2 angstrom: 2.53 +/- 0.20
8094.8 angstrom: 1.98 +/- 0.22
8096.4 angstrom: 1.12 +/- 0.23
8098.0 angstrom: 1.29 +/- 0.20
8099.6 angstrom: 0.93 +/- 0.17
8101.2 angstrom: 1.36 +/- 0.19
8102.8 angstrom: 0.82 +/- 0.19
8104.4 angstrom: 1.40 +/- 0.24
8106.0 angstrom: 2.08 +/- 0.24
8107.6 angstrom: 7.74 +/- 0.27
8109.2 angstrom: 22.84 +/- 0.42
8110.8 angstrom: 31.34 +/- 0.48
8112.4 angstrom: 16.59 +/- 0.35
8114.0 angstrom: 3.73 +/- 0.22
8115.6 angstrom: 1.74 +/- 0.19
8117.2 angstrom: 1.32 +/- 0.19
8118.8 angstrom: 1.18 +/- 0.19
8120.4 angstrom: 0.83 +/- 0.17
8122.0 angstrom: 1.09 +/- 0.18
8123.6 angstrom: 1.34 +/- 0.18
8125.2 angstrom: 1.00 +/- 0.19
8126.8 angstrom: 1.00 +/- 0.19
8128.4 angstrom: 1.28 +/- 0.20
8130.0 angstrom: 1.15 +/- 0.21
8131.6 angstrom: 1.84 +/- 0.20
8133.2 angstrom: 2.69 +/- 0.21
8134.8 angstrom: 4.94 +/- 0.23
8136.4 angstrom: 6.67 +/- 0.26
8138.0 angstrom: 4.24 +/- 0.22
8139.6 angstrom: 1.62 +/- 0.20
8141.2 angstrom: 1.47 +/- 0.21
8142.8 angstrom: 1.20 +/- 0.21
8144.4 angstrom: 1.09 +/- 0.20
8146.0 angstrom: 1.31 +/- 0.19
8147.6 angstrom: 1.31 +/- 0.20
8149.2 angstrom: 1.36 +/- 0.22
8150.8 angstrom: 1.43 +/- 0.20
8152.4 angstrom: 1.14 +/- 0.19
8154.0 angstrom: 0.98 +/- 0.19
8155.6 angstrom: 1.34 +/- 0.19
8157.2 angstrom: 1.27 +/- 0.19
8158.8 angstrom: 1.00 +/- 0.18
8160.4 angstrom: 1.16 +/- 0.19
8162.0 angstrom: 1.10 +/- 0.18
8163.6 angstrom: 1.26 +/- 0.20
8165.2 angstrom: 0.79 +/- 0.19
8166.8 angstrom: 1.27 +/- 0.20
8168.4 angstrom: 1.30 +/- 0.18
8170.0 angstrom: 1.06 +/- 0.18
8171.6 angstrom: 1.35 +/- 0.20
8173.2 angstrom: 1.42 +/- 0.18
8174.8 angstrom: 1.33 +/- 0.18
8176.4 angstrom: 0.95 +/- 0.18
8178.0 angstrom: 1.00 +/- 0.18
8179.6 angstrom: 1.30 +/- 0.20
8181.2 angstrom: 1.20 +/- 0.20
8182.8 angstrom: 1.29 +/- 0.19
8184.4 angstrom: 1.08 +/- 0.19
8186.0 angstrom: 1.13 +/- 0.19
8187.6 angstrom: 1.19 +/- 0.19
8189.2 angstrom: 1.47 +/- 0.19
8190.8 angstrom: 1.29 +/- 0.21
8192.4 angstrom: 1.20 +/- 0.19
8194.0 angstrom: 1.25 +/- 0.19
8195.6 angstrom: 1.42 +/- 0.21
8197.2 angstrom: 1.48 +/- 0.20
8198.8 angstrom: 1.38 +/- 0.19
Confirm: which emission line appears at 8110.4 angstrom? H-alpha 6563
